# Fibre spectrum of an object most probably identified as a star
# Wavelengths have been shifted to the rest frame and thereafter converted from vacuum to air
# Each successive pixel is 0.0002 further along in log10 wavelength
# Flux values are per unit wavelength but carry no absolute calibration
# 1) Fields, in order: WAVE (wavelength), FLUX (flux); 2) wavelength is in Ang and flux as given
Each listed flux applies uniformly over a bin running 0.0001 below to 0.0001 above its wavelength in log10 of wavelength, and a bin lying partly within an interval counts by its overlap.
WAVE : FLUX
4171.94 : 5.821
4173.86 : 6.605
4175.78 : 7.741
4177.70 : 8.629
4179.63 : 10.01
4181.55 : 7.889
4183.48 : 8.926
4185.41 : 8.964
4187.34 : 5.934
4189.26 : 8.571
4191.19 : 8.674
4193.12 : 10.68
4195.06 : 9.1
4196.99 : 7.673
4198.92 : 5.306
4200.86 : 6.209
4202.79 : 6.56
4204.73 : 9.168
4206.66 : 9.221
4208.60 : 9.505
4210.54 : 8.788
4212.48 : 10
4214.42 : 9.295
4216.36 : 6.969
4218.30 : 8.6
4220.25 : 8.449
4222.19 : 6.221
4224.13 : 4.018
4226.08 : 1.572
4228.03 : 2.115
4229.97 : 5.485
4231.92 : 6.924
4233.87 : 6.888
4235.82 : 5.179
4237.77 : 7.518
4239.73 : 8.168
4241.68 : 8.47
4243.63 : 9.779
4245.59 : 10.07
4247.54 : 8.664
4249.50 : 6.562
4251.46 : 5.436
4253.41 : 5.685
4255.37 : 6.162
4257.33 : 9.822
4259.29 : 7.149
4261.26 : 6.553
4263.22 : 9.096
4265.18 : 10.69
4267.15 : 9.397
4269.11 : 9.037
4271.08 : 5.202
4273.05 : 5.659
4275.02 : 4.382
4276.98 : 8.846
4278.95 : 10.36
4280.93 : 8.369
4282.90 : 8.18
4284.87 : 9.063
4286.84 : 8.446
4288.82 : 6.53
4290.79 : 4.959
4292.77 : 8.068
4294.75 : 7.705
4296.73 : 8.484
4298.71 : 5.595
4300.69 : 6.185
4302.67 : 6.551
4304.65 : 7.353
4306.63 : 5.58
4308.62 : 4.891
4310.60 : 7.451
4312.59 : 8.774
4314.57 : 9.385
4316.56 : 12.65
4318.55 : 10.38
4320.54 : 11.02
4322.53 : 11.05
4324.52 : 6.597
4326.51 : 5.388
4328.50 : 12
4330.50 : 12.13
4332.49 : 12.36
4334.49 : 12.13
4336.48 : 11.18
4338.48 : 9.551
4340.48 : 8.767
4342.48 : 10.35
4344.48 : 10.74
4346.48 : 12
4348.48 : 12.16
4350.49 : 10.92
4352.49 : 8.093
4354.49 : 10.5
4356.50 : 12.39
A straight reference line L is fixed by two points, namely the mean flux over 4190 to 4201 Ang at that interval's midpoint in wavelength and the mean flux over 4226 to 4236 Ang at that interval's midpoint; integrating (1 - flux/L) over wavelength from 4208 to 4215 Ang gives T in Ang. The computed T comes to -2.9 Ang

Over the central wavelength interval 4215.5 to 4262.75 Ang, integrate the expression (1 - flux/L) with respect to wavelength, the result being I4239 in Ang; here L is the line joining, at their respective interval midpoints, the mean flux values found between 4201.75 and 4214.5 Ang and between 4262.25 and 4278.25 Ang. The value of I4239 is 8.7 Ang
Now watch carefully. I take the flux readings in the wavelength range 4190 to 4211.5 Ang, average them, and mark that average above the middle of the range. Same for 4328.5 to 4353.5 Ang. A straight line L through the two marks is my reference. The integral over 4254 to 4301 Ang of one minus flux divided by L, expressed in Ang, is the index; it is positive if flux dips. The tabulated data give 9.8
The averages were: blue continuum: 8.26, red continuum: 10.9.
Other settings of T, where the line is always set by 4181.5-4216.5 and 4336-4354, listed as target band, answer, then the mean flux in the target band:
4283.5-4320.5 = 7.69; 7.76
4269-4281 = 2.80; 7.21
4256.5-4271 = 1.04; 8.58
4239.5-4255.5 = 2.28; 7.73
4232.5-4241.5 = 1.82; 7.07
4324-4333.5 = 0.30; 9.85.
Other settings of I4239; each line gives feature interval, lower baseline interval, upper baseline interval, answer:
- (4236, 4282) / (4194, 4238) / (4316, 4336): 2.9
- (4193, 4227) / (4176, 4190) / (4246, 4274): 2.3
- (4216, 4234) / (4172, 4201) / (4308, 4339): 6.2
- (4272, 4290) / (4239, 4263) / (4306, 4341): 1.7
